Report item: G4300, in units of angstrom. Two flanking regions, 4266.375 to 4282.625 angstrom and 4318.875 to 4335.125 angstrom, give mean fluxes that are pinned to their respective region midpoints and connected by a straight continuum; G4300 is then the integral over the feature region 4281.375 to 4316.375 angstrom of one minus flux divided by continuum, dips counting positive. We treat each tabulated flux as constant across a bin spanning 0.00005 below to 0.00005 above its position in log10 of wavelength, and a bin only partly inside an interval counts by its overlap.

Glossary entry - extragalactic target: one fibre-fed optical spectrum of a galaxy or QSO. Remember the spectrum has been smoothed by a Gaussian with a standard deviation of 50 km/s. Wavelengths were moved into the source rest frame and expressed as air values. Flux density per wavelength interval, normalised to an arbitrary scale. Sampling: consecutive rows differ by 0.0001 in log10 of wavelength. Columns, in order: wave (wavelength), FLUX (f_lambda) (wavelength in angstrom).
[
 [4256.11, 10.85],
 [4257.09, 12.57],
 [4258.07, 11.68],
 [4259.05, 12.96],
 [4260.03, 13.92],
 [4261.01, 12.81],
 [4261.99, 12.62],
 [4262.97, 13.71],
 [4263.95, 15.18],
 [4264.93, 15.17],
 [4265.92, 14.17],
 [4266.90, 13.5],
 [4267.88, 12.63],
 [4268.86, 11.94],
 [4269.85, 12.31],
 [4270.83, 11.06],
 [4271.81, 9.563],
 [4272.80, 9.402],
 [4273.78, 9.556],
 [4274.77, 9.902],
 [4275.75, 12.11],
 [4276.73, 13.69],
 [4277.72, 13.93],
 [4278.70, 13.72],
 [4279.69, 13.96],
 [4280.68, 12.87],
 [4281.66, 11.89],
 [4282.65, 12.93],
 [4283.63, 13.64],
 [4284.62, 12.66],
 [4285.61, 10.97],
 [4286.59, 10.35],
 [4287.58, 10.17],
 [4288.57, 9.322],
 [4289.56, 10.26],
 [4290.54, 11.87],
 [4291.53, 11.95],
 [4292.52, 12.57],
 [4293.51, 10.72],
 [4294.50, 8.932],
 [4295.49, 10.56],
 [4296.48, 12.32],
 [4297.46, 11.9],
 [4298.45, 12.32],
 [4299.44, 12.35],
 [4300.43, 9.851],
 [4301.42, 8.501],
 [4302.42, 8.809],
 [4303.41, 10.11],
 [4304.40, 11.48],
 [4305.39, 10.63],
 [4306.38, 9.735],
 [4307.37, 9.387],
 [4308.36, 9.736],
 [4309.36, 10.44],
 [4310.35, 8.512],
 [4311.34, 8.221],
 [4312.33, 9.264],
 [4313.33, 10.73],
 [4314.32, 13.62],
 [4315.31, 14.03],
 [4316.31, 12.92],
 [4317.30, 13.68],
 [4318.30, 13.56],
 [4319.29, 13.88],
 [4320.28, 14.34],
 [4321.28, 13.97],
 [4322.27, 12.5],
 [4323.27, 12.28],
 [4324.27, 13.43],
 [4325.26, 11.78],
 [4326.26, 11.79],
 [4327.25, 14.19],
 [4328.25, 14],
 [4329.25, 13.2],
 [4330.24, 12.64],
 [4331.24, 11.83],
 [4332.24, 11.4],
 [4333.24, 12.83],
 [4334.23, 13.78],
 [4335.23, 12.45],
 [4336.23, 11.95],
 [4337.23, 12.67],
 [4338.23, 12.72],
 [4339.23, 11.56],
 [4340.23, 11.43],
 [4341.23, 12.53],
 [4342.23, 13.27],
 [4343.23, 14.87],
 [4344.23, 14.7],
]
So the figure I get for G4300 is 4.4 angstrom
